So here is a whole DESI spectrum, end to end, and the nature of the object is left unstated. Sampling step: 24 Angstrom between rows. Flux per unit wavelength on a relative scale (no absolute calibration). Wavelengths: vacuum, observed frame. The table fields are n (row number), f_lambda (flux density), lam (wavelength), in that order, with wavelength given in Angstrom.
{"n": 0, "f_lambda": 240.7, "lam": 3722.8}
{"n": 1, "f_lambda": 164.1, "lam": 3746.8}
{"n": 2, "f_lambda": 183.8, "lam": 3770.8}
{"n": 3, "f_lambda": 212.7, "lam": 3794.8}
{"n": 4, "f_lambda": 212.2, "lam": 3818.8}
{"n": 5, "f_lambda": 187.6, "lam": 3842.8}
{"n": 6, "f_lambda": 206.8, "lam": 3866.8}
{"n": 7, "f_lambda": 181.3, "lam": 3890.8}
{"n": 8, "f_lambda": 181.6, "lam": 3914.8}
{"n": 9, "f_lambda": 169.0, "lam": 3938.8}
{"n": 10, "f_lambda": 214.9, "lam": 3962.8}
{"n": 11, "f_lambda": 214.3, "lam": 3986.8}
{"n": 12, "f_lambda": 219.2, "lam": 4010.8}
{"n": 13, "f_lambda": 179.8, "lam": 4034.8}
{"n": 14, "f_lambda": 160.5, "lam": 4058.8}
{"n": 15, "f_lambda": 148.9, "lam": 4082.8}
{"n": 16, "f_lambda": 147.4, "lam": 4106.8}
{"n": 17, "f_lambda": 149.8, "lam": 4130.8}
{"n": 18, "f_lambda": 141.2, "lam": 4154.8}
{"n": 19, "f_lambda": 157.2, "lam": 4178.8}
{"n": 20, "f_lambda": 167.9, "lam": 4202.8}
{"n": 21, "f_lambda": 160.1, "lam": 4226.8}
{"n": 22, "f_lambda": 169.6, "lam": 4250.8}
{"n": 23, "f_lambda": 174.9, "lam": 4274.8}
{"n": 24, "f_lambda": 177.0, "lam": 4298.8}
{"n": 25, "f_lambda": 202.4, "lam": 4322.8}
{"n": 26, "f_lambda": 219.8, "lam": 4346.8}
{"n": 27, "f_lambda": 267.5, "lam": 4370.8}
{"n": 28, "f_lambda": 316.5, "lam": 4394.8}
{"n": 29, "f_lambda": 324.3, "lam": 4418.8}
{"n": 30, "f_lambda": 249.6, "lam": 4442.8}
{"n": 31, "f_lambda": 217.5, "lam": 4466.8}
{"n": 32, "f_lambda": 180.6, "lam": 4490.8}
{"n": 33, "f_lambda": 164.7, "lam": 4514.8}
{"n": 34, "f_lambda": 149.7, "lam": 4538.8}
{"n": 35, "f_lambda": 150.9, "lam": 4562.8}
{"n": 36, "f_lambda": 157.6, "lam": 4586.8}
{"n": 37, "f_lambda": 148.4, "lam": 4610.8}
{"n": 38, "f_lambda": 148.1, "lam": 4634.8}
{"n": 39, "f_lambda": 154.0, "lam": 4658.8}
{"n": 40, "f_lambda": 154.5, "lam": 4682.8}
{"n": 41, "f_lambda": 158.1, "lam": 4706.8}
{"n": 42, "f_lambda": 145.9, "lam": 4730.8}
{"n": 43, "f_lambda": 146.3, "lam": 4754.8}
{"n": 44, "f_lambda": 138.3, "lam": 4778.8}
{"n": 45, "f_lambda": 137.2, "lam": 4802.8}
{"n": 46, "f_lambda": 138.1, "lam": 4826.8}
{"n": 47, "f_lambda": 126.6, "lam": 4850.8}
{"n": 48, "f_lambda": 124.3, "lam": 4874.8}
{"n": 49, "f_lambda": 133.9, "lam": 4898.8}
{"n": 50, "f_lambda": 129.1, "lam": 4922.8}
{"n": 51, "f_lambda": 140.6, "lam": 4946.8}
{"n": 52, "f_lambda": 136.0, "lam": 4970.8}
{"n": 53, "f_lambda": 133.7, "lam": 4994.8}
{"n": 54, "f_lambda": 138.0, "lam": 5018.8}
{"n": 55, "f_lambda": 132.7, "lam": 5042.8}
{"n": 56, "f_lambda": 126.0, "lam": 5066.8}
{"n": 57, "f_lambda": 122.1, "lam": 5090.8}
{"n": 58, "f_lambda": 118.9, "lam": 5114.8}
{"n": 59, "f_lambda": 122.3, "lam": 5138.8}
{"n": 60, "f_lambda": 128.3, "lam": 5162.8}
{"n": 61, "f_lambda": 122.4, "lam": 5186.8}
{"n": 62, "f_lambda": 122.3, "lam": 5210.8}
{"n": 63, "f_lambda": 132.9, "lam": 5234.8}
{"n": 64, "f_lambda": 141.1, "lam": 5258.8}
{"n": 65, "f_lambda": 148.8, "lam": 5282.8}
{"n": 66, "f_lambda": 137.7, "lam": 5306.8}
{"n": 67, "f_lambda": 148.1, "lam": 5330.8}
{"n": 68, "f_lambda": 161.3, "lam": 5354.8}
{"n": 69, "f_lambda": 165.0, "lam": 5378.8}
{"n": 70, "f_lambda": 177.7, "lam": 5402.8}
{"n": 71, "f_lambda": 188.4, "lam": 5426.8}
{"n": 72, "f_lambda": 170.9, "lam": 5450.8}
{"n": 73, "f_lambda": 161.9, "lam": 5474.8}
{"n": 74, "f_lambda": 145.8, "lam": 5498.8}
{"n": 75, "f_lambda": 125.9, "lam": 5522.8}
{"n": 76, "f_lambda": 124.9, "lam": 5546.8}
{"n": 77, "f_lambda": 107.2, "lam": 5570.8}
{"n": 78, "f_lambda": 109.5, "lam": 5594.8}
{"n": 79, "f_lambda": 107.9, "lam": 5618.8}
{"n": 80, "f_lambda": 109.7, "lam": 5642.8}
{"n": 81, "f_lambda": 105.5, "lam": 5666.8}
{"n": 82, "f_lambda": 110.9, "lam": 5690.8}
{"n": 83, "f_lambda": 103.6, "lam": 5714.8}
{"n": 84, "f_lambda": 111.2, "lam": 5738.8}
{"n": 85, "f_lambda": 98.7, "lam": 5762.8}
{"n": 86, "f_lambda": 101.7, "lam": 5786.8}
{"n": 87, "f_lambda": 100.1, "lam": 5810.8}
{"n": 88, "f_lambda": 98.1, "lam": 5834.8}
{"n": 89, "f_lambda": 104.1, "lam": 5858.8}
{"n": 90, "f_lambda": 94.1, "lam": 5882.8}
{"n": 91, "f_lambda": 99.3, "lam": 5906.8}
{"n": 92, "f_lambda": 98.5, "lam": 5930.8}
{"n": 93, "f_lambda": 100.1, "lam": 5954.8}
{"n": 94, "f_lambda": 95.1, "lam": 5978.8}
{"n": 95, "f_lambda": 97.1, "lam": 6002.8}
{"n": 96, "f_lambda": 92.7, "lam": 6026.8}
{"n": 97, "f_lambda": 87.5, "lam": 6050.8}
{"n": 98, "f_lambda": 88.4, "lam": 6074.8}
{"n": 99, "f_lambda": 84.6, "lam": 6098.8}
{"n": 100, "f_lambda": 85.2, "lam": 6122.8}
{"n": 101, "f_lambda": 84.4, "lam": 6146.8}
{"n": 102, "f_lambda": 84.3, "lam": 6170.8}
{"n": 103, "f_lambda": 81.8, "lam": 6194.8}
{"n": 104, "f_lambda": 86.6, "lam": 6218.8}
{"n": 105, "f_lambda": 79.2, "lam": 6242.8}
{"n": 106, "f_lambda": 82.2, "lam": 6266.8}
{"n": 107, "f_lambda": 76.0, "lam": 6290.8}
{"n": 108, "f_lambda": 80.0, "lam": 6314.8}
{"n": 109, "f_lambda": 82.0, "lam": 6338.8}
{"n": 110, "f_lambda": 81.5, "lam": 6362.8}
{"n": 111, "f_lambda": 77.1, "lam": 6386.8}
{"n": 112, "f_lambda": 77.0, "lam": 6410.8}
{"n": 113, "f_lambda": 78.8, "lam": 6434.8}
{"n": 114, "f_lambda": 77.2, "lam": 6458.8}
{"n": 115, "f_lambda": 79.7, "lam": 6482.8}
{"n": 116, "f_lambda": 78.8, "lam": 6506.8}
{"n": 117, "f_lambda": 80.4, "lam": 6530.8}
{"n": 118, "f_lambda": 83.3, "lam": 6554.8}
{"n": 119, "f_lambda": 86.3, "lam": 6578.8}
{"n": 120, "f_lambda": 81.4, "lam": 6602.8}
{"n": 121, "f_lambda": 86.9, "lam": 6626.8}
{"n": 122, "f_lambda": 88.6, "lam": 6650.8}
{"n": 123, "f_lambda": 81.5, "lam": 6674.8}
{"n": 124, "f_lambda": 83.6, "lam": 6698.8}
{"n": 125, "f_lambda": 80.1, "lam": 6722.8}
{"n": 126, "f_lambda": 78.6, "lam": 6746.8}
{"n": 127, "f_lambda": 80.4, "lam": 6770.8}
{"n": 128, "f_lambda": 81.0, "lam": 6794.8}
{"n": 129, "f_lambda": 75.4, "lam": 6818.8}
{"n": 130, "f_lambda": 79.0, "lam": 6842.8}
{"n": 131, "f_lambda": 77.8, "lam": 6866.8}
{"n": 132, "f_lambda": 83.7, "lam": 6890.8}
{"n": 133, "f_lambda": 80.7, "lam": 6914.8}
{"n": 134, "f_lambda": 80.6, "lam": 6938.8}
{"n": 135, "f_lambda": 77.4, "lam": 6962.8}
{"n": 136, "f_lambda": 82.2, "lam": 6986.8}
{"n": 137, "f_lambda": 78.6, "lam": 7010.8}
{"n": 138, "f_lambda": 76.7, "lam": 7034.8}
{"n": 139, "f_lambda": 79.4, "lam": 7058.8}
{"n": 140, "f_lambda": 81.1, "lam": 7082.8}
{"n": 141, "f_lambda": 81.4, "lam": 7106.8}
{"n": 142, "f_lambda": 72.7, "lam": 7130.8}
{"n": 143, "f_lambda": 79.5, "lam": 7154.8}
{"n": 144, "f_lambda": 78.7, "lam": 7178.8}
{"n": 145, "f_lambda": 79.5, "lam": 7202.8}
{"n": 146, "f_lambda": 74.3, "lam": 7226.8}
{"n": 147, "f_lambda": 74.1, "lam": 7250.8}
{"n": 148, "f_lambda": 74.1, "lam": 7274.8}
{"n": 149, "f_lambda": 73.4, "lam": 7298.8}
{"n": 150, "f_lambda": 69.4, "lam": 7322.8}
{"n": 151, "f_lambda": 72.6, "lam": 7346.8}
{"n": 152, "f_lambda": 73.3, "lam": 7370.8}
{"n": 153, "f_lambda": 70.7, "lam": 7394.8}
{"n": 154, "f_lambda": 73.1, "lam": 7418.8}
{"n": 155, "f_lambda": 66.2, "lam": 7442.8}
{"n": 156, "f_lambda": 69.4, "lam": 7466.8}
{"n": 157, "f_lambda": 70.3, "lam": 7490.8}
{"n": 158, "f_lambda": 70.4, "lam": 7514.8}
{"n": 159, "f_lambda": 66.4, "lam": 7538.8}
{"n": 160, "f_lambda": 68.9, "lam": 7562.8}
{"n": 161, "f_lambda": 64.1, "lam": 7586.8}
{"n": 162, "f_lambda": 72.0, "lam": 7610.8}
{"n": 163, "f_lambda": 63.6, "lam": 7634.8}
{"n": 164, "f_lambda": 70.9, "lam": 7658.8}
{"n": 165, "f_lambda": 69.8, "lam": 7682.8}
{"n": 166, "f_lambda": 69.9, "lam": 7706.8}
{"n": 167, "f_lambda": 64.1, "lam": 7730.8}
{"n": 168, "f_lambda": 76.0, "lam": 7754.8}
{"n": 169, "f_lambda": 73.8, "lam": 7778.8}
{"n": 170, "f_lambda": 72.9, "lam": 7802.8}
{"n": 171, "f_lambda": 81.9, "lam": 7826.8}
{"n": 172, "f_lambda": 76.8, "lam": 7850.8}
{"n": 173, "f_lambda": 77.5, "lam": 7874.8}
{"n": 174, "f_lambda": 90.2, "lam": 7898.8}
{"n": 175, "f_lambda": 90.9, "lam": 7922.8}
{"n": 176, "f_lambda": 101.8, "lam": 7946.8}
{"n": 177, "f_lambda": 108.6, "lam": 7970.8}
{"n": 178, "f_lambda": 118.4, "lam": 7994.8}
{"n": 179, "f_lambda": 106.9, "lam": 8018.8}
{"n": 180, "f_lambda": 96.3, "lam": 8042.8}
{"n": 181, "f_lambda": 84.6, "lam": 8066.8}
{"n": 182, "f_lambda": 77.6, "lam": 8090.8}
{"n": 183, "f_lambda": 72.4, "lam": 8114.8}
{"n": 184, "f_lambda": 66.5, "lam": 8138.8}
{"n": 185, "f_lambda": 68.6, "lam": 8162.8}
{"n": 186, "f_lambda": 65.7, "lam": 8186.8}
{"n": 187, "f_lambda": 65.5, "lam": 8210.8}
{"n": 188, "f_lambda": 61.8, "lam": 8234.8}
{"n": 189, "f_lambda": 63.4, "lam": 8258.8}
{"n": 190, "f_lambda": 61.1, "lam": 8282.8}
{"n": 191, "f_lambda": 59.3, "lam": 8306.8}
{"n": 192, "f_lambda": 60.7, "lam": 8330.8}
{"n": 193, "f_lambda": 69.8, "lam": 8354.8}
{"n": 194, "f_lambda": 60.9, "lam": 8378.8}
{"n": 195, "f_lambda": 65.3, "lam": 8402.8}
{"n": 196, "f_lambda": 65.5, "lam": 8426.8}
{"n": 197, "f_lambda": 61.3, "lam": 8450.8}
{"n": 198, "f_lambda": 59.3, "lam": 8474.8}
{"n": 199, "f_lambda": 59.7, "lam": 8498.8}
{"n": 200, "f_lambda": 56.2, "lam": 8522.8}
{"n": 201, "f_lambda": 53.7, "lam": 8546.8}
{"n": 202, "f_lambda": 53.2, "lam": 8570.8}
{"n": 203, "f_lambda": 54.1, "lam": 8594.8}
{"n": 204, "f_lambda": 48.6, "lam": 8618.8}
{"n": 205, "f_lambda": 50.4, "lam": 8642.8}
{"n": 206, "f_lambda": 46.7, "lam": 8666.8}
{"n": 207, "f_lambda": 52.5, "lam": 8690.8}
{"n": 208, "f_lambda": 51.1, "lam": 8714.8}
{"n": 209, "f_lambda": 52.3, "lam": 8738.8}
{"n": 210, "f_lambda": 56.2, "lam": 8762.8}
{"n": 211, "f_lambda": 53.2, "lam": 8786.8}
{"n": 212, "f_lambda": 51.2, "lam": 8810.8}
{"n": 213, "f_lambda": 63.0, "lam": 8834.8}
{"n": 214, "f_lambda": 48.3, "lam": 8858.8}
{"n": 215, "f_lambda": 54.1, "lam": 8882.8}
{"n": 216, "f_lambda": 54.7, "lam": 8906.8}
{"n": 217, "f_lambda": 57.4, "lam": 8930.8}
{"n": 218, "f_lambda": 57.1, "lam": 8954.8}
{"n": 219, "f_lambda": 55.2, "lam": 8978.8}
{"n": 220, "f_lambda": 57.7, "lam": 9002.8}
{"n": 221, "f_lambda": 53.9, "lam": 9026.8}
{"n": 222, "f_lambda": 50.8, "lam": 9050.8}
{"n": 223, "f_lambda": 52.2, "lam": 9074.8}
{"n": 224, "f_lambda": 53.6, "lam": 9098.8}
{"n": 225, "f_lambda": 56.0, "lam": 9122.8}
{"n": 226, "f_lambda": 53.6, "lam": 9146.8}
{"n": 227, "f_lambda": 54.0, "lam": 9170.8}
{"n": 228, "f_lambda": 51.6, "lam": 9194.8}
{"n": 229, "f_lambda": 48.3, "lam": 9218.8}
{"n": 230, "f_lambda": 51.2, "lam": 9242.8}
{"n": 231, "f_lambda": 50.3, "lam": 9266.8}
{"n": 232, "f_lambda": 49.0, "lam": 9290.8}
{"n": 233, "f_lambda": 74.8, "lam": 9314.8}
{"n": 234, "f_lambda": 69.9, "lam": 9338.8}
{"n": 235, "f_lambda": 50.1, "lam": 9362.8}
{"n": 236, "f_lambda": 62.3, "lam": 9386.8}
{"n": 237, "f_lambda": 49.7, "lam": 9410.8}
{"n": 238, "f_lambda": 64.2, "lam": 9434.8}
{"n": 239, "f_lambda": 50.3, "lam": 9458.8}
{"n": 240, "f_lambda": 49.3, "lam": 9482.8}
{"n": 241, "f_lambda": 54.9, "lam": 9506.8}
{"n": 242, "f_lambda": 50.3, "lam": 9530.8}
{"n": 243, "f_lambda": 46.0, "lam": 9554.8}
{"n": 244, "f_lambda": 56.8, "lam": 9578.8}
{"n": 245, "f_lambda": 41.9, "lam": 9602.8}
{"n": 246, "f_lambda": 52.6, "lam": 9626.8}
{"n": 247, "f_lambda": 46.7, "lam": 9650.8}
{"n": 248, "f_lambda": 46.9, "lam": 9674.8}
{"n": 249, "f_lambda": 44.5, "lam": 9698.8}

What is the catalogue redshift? 1.851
